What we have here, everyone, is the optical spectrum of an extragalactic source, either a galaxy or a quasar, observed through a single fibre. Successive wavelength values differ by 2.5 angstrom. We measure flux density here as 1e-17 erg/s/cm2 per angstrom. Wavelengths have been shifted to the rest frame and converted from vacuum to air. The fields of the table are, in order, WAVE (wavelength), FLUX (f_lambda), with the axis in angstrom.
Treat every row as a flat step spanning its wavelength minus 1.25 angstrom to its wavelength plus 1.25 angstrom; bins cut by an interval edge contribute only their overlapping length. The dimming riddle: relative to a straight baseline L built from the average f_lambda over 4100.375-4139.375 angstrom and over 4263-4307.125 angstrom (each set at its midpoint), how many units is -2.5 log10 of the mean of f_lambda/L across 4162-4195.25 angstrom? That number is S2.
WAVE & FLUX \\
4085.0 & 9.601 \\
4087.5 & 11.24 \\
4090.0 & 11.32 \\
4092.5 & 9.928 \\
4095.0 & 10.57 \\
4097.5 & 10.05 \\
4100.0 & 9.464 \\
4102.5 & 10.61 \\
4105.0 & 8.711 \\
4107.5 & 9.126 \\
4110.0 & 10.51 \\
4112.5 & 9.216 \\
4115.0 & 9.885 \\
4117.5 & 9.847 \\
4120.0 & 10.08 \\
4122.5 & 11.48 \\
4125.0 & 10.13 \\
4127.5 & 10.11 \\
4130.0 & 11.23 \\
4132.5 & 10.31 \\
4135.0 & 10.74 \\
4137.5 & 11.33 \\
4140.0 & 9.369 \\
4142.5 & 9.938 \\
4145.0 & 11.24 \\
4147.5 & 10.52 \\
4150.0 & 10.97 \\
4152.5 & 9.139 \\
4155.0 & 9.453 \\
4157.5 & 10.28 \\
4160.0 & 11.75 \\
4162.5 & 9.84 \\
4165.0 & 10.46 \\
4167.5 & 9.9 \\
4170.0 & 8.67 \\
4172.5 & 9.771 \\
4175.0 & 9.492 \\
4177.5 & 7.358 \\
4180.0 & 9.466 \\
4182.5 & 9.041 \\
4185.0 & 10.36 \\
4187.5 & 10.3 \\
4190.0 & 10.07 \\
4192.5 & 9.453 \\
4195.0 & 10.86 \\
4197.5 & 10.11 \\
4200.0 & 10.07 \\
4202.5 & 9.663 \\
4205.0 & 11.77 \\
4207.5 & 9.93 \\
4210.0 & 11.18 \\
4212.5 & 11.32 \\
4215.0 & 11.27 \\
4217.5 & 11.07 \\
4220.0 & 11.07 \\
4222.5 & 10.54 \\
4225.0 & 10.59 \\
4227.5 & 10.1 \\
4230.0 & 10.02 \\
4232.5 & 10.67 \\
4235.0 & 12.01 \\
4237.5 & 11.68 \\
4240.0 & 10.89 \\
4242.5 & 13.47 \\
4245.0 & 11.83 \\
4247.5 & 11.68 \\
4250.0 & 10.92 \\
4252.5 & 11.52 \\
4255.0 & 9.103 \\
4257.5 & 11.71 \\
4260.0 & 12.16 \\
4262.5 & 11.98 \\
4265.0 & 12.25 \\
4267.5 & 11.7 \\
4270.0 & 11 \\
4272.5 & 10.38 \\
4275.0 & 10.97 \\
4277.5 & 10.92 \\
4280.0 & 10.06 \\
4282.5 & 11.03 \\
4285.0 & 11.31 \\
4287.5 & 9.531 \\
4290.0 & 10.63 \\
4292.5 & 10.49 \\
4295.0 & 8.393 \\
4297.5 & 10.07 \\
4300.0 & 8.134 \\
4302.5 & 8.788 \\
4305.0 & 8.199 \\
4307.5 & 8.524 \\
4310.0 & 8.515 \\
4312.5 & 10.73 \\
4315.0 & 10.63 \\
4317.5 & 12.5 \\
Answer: 0.07 mag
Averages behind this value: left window 10.2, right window 10.2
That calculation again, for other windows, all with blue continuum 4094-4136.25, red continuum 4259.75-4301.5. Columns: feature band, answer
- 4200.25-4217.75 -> -0.04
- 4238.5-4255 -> -0.10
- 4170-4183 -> 0.15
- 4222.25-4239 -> -0.04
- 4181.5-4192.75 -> 0.05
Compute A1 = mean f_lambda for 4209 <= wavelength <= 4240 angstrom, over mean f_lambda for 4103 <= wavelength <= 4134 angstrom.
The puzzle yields 1.09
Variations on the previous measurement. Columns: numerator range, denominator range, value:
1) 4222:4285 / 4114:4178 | 1.10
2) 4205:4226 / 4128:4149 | 1.03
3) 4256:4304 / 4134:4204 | 1.06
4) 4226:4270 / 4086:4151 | 1.10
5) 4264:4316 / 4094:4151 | 0.99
